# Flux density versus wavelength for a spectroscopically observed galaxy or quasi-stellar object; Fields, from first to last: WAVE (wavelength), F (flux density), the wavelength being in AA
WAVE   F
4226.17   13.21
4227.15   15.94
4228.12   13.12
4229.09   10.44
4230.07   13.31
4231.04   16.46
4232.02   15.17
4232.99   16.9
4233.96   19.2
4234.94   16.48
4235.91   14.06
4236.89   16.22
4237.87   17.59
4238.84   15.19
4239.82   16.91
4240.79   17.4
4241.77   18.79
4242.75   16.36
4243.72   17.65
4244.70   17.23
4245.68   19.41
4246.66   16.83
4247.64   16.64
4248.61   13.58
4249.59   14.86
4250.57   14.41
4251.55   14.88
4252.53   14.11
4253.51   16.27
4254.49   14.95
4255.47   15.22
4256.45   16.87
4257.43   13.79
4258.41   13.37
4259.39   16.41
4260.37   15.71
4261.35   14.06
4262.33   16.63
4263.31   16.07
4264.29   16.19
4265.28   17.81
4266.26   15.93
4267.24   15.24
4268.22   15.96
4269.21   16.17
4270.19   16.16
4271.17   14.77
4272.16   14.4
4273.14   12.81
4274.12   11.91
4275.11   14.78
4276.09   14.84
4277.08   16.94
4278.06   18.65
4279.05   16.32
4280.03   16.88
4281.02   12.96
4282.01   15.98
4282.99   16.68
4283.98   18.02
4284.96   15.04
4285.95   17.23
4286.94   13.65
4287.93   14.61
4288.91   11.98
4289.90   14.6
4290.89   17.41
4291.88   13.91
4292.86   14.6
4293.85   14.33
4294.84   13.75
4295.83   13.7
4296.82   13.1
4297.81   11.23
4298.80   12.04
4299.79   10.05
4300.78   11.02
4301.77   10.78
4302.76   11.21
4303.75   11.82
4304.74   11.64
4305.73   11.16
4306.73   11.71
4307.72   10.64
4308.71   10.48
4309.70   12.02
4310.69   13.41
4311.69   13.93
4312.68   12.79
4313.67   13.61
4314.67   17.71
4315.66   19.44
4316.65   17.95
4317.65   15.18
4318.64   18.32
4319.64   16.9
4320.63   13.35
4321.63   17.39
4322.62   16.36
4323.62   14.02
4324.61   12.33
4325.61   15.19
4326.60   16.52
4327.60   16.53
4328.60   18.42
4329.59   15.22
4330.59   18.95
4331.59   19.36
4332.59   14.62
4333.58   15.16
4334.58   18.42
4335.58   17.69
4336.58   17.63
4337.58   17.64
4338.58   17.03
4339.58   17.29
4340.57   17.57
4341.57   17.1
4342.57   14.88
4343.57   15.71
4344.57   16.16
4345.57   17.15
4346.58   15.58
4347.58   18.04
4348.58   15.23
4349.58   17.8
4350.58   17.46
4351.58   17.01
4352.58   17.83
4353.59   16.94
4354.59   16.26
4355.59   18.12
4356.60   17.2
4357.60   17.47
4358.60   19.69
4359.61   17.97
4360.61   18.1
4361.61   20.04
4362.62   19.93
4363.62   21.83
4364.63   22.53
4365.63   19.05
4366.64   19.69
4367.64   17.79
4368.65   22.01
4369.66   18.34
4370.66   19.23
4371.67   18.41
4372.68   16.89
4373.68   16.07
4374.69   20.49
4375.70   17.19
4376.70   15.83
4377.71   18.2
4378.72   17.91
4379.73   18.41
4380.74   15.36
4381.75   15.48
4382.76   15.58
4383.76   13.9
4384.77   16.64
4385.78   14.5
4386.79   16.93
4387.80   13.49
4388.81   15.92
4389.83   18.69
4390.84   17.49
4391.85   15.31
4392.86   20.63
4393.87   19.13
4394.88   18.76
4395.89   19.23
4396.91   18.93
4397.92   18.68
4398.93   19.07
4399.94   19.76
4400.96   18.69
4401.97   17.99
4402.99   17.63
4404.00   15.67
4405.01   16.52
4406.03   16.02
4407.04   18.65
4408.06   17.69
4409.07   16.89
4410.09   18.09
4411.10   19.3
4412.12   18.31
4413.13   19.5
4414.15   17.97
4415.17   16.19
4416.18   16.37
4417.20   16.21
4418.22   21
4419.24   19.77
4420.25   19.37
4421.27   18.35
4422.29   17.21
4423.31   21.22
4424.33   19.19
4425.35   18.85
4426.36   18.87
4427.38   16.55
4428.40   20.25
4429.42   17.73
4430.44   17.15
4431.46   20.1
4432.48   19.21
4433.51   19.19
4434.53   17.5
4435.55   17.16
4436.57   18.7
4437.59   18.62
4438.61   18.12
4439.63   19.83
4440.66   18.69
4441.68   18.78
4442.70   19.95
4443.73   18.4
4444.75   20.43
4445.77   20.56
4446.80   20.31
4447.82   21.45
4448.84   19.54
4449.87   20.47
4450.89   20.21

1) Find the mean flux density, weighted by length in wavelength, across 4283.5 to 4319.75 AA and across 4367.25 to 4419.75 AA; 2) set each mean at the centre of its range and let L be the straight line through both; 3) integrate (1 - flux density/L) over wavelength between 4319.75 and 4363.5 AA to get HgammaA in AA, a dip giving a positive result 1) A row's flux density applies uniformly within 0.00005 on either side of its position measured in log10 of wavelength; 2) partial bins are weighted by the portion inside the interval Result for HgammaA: -4.3 AA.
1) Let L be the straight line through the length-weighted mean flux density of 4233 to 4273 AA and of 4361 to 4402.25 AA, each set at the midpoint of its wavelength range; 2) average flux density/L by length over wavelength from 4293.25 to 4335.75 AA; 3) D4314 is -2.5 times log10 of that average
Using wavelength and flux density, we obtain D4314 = 0.18 mag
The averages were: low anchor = 16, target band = 14.4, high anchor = 18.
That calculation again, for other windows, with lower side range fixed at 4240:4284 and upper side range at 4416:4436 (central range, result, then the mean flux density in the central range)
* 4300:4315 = 0.34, 12.2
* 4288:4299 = 0.18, 13.8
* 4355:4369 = -0.11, 19.3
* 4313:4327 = 0.05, 16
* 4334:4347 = 0.01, 16.9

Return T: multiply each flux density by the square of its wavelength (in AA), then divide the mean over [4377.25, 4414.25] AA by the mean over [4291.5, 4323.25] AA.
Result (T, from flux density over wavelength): 1.3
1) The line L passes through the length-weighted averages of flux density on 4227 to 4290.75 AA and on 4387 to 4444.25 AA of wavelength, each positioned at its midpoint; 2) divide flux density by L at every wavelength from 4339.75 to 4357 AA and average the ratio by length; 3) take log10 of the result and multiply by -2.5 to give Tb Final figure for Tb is 0.02 mag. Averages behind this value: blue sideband 15.6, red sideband 18.3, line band 16.8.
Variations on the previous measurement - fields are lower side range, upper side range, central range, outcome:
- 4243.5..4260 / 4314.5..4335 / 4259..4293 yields 0.03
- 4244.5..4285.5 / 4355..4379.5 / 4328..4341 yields 0.03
